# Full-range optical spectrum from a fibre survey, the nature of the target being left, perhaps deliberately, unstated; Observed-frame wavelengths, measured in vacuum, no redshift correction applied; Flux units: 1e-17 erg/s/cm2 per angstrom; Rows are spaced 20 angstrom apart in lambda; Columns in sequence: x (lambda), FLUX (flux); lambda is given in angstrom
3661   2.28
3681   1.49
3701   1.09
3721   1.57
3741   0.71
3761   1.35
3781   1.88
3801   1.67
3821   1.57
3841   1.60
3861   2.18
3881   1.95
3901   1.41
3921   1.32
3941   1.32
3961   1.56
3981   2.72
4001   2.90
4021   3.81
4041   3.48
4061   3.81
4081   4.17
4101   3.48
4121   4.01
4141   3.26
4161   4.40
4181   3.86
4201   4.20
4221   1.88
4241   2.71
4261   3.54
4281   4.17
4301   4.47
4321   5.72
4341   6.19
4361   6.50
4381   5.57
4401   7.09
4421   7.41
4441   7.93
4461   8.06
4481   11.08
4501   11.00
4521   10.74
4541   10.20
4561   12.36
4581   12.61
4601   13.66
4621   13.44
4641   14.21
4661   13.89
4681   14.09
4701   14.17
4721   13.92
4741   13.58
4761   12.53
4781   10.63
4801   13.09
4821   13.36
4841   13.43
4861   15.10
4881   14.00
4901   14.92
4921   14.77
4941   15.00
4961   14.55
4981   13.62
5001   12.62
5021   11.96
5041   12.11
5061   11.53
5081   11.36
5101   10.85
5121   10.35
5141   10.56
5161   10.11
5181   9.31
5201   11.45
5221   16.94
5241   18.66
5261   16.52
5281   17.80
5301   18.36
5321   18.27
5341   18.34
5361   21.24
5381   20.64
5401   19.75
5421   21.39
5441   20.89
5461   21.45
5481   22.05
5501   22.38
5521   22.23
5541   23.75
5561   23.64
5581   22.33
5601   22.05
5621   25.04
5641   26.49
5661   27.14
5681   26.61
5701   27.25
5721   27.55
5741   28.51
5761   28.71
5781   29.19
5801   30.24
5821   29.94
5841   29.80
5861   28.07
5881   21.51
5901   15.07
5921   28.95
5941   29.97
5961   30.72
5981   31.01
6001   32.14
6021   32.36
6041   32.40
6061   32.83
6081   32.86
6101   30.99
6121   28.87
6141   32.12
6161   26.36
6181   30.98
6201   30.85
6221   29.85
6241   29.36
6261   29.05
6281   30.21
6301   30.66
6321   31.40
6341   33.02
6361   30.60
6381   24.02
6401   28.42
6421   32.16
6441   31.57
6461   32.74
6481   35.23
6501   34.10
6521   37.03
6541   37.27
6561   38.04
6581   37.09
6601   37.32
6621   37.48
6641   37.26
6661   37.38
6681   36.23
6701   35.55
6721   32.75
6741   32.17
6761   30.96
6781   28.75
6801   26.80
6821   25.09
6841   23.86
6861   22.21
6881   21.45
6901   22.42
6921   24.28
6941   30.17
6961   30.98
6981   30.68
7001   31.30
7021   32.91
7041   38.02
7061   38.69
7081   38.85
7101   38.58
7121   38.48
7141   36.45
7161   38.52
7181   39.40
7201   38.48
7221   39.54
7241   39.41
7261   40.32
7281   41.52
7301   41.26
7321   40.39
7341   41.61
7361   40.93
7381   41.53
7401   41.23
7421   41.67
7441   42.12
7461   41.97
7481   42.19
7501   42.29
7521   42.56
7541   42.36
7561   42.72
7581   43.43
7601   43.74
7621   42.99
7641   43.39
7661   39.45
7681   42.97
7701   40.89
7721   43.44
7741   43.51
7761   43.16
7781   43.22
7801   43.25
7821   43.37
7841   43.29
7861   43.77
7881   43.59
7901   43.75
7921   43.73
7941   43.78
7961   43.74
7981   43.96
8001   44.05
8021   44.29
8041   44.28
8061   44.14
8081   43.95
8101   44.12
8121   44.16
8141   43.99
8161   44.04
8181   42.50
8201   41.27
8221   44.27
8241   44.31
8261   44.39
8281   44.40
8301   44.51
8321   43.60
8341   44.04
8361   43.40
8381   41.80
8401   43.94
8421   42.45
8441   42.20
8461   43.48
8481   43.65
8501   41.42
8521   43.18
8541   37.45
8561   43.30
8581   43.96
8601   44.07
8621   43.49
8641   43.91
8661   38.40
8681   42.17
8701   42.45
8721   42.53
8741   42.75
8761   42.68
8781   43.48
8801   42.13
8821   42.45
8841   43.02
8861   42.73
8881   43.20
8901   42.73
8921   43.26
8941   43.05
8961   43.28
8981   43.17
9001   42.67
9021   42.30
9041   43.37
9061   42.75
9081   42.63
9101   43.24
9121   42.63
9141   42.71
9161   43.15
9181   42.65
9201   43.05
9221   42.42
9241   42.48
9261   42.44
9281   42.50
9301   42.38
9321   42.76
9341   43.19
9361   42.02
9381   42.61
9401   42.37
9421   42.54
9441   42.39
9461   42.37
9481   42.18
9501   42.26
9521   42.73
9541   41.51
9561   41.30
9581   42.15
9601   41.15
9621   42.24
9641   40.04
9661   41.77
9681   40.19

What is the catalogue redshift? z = 0.00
